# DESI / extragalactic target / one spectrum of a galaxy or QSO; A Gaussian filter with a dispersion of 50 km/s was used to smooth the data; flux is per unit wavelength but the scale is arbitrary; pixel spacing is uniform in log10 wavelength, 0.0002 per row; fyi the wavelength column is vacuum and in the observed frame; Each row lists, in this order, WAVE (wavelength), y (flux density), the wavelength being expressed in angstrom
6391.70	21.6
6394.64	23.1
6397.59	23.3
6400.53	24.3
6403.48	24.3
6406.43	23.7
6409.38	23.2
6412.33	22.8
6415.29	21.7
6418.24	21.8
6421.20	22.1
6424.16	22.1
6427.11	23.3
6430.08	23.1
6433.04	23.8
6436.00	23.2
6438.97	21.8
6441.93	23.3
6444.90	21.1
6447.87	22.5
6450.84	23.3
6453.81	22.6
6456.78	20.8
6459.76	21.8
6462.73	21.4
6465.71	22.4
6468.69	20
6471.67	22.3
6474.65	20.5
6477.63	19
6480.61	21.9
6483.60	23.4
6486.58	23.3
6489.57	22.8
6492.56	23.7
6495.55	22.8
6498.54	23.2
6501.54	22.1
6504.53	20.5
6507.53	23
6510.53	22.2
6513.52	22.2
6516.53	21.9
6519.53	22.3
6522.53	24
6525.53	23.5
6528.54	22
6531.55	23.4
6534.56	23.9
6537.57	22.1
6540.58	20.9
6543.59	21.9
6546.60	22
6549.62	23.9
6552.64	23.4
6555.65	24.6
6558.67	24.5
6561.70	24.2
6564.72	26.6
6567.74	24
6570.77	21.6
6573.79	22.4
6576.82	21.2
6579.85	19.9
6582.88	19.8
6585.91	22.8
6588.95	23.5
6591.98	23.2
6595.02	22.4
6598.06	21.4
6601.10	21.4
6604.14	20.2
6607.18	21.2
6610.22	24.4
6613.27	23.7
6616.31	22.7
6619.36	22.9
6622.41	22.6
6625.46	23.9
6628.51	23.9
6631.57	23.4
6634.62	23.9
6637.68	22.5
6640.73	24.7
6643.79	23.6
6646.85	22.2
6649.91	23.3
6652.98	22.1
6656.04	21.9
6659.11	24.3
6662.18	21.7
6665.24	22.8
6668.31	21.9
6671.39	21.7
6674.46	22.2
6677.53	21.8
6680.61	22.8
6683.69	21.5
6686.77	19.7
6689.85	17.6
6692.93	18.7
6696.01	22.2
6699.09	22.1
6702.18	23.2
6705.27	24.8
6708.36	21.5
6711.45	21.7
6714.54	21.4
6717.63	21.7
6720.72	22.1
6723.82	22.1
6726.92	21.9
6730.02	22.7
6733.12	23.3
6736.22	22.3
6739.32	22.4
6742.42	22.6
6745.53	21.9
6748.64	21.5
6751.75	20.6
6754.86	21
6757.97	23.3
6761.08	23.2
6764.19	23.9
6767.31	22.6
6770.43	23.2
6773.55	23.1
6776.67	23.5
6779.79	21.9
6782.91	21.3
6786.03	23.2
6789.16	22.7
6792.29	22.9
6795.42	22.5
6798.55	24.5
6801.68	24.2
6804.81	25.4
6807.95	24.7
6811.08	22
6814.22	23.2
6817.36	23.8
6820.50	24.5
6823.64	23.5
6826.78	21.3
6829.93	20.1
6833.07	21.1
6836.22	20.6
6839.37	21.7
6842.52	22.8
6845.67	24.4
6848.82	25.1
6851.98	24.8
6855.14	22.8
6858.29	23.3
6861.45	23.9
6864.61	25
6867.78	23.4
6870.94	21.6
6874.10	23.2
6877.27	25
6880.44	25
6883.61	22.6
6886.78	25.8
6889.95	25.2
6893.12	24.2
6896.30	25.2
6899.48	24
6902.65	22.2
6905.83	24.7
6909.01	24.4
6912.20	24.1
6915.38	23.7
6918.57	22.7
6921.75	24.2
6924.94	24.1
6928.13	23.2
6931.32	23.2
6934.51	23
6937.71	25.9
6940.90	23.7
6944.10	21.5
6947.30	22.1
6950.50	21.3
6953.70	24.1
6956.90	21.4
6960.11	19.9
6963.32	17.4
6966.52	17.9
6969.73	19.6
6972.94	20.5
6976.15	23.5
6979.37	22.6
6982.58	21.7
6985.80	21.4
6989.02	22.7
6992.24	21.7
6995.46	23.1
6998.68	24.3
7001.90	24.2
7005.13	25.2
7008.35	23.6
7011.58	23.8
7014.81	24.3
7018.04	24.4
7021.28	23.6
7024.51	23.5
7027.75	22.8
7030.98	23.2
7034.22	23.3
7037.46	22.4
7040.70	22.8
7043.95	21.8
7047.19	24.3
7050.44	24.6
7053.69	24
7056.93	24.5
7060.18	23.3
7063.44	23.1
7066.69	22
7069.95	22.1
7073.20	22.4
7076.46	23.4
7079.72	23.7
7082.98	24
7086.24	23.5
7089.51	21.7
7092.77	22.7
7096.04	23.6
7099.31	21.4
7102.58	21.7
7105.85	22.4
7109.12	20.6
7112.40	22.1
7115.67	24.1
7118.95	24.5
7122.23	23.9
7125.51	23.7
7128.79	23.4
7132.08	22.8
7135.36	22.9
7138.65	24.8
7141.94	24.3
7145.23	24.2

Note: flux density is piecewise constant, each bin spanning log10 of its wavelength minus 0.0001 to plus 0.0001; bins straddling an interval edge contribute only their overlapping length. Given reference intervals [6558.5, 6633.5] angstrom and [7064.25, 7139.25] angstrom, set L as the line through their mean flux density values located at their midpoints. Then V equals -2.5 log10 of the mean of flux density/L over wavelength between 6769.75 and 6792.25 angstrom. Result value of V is 0.00 mag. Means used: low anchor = 22.7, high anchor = 22.9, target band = 22.7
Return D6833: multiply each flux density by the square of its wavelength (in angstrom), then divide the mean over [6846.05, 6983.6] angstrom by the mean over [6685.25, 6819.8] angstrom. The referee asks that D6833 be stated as 1.1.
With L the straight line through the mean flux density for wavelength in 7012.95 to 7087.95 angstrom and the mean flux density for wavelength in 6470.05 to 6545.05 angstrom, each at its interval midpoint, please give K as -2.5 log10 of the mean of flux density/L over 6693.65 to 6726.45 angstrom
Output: 0.03 mag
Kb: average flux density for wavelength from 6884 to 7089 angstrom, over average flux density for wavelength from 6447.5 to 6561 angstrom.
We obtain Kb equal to 1.03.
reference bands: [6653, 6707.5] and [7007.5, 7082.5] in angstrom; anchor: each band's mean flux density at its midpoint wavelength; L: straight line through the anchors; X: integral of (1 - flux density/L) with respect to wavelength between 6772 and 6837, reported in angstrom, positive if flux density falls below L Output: -1.6 angstrom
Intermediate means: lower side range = 21.8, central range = 22.9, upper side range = 23.3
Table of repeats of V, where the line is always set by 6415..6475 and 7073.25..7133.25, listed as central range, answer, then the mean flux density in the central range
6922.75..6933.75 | -0.04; 23.5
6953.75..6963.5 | 0.11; 20.6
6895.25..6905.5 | -0.05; 23.8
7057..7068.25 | -0.01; 23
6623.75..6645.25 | -0.06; 23.7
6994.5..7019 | -0.06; 24.1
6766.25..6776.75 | -0.02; 23.1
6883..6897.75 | -0.09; 24.7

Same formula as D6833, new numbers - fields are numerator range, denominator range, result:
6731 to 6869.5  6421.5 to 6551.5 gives 1.13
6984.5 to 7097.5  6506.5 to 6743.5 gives 1.17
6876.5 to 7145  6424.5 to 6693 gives 1.18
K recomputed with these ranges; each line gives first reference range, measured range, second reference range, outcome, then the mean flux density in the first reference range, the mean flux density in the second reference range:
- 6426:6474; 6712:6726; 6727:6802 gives 0.04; 22.2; 22.6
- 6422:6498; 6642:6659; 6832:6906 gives 0.01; 22.3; 23.6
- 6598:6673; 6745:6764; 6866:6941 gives 0.06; 22.8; 23.9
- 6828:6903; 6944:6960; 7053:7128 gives 0.06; 23.5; 23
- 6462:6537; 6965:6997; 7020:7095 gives 0.08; 22.3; 23.2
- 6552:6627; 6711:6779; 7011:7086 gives 0.03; 22.7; 23.4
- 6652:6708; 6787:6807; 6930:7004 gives -0.09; 21.8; 22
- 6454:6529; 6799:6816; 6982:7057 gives -0.05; 22.1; 23.4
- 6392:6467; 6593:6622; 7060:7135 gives 0.02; 22.7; 22.9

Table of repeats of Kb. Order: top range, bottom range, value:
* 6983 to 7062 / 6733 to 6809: 1.03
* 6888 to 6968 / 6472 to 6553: 1.02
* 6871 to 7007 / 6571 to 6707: 1.03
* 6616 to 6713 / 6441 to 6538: 1.00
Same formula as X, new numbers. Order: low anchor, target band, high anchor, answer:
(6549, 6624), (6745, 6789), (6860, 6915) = 2.01 angstrom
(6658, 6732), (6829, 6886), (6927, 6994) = -3.62 angstrom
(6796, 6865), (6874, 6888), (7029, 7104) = -0.71 angstrom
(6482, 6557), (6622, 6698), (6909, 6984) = 1.12 angstrom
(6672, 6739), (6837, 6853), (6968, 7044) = -0.89 angstrom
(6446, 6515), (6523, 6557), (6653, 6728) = -1.40 angstrom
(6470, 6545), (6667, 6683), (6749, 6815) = 0.47 angstrom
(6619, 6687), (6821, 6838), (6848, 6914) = 1.59 angstrom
